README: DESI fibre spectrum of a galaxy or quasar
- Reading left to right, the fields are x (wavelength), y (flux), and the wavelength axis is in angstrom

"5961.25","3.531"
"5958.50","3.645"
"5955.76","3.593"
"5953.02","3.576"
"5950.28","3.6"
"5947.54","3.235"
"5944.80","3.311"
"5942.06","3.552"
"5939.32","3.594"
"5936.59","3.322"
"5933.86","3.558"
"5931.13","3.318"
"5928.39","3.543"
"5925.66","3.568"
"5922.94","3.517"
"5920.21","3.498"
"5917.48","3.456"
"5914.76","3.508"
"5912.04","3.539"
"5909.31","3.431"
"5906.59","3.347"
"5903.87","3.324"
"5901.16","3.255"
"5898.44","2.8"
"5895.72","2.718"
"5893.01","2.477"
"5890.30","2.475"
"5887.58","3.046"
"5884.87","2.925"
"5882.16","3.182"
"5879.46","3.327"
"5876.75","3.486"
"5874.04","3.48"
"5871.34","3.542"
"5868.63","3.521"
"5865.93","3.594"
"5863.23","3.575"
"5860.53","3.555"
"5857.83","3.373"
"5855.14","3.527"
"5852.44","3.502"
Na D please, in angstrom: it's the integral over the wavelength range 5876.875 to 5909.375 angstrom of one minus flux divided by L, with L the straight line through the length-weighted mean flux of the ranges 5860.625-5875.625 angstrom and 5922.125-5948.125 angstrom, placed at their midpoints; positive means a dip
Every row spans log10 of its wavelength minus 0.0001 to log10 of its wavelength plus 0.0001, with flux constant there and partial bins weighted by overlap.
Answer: 4.5 angstrom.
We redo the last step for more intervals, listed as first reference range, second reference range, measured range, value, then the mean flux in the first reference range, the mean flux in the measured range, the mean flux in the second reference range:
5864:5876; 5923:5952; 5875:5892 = 2.17 angstrom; 3.53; 3.07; 3.46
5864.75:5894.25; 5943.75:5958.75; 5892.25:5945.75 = 0.20 angstrom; 3.19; 3.34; 3.49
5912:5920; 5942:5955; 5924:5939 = 0.01 angstrom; 3.5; 3.47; 3.45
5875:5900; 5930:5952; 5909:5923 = -1.24 angstrom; 2.95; 3.49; 3.44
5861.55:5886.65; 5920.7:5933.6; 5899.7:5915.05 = 0.31 angstrom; 3.4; 3.39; 3.49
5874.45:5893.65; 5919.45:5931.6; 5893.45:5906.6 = 0.80 angstrom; 3.03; 3.02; 3.5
